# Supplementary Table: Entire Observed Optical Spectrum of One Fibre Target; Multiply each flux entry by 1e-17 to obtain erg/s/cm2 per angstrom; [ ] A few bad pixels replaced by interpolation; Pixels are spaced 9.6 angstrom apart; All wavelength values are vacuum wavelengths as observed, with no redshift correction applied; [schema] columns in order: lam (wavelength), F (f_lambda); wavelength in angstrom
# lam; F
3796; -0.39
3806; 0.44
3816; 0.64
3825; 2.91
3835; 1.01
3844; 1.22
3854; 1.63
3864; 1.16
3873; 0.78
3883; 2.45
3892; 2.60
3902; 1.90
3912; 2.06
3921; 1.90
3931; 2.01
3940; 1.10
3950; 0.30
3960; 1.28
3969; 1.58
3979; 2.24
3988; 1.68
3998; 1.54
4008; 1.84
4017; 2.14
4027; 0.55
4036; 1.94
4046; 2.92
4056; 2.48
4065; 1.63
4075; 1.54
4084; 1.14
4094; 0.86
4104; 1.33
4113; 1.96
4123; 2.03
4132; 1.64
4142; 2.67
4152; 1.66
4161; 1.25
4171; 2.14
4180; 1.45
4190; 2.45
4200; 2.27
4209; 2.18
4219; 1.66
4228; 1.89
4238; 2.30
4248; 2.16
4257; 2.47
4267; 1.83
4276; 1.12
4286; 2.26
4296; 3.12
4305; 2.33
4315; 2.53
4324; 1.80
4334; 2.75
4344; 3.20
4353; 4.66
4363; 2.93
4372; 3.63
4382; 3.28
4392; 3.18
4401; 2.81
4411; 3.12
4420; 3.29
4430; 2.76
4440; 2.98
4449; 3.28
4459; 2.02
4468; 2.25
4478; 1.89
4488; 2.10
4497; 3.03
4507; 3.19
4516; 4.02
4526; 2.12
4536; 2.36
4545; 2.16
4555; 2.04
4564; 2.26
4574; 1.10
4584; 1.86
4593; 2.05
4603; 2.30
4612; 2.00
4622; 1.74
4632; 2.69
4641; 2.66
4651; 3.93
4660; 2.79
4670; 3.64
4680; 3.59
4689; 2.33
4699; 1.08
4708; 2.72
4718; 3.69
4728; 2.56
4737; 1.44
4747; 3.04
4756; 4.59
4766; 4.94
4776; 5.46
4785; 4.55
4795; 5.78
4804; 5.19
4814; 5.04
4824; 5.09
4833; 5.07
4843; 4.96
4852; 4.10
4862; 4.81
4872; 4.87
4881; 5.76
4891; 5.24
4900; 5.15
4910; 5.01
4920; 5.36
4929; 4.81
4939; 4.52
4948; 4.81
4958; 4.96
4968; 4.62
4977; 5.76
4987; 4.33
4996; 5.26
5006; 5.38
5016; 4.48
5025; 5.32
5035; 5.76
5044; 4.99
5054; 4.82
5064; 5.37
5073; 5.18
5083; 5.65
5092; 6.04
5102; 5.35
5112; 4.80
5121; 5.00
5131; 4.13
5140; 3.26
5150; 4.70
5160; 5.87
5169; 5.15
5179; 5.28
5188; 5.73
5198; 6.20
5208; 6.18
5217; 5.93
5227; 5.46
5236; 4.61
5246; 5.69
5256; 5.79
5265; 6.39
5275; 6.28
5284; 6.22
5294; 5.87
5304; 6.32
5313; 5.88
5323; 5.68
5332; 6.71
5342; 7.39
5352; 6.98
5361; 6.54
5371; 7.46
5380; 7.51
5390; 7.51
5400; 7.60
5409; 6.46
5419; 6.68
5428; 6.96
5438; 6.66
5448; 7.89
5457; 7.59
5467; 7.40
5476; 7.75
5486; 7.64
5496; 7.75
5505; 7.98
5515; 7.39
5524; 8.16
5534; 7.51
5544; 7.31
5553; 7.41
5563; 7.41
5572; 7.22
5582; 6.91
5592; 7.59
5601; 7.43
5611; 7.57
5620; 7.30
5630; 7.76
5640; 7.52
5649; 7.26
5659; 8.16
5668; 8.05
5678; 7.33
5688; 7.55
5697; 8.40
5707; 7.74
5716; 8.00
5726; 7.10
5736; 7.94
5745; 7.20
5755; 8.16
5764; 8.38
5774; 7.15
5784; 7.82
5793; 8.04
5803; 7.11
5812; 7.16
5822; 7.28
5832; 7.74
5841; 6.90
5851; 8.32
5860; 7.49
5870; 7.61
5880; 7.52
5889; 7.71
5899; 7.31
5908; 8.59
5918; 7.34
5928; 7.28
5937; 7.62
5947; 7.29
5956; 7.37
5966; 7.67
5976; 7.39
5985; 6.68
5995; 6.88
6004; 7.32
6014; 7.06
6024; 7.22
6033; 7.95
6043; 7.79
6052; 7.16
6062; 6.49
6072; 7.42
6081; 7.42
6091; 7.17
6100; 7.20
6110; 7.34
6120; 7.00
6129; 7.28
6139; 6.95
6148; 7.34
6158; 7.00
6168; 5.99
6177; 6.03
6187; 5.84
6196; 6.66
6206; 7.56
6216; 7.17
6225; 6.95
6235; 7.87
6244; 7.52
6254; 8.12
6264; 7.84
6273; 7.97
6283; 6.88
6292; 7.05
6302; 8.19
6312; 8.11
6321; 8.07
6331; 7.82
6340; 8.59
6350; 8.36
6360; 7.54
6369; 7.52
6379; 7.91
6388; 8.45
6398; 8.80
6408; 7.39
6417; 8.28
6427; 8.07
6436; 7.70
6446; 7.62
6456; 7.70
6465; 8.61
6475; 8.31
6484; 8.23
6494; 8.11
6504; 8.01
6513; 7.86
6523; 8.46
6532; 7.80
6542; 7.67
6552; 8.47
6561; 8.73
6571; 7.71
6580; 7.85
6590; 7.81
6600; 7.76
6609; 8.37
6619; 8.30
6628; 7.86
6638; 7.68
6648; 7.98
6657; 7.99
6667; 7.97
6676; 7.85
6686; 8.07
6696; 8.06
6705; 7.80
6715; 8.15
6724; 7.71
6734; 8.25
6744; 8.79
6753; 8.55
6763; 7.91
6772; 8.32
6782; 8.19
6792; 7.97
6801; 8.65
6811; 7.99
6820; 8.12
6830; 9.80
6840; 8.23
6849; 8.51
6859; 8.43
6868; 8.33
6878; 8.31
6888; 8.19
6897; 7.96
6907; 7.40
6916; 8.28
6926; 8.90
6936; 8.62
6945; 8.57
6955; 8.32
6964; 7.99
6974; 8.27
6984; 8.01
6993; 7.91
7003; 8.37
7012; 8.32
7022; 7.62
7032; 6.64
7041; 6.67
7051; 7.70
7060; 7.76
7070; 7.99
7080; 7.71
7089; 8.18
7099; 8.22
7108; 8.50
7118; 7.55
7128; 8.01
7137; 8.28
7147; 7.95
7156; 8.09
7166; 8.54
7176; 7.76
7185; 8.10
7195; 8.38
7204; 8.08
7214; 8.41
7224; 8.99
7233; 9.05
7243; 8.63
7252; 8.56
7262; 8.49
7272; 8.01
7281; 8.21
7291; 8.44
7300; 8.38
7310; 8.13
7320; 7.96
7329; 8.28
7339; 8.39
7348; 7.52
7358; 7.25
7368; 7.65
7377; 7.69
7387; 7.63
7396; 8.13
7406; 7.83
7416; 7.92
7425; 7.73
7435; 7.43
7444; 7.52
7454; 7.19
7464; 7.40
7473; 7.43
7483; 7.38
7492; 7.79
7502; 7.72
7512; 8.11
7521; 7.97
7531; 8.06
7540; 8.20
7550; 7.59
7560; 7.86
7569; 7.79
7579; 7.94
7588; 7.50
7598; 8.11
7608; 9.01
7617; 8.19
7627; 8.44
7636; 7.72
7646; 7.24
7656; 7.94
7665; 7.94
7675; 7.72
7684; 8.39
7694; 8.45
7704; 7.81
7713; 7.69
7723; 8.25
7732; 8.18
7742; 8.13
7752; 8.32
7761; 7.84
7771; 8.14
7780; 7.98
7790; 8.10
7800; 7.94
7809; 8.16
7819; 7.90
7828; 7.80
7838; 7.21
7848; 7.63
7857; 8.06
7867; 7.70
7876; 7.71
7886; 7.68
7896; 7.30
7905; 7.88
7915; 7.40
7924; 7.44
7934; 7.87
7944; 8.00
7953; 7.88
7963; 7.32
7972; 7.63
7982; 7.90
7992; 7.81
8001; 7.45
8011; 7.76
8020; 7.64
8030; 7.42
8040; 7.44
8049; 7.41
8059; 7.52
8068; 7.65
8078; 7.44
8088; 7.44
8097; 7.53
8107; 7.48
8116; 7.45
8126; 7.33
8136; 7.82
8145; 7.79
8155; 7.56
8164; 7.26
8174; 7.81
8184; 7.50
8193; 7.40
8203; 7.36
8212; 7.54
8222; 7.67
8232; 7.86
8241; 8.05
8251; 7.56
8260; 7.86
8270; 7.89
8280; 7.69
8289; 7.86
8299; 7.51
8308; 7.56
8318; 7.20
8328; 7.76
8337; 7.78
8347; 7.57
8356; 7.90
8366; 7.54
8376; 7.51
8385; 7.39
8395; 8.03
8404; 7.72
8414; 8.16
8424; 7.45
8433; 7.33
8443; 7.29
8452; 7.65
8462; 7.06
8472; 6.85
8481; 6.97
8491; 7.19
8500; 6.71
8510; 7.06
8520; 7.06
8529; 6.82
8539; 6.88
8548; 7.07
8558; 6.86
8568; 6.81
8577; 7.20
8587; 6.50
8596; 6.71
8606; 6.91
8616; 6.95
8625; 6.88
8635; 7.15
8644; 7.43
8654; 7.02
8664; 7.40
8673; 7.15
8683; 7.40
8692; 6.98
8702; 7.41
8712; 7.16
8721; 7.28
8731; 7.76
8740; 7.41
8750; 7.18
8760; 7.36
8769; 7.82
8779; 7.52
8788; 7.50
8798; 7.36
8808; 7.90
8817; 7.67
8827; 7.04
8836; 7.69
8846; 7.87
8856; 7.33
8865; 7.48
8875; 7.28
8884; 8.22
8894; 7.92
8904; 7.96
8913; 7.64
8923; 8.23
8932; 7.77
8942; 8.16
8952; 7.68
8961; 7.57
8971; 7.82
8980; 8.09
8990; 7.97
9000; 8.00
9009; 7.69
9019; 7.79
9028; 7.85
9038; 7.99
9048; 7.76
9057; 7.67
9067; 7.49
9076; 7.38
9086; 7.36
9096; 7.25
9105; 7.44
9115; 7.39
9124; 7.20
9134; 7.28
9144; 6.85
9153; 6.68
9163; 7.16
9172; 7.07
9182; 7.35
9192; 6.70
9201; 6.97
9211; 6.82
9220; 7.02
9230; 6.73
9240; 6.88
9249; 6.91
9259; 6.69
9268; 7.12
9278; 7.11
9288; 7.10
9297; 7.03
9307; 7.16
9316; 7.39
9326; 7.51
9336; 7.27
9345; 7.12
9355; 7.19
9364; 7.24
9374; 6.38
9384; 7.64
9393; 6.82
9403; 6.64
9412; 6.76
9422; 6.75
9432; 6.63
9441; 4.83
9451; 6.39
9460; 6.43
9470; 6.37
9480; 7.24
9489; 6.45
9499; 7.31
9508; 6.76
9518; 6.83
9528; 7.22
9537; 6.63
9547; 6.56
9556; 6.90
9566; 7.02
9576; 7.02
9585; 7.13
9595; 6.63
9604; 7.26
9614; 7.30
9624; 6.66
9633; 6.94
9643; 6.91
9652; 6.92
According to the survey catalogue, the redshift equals 0.194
